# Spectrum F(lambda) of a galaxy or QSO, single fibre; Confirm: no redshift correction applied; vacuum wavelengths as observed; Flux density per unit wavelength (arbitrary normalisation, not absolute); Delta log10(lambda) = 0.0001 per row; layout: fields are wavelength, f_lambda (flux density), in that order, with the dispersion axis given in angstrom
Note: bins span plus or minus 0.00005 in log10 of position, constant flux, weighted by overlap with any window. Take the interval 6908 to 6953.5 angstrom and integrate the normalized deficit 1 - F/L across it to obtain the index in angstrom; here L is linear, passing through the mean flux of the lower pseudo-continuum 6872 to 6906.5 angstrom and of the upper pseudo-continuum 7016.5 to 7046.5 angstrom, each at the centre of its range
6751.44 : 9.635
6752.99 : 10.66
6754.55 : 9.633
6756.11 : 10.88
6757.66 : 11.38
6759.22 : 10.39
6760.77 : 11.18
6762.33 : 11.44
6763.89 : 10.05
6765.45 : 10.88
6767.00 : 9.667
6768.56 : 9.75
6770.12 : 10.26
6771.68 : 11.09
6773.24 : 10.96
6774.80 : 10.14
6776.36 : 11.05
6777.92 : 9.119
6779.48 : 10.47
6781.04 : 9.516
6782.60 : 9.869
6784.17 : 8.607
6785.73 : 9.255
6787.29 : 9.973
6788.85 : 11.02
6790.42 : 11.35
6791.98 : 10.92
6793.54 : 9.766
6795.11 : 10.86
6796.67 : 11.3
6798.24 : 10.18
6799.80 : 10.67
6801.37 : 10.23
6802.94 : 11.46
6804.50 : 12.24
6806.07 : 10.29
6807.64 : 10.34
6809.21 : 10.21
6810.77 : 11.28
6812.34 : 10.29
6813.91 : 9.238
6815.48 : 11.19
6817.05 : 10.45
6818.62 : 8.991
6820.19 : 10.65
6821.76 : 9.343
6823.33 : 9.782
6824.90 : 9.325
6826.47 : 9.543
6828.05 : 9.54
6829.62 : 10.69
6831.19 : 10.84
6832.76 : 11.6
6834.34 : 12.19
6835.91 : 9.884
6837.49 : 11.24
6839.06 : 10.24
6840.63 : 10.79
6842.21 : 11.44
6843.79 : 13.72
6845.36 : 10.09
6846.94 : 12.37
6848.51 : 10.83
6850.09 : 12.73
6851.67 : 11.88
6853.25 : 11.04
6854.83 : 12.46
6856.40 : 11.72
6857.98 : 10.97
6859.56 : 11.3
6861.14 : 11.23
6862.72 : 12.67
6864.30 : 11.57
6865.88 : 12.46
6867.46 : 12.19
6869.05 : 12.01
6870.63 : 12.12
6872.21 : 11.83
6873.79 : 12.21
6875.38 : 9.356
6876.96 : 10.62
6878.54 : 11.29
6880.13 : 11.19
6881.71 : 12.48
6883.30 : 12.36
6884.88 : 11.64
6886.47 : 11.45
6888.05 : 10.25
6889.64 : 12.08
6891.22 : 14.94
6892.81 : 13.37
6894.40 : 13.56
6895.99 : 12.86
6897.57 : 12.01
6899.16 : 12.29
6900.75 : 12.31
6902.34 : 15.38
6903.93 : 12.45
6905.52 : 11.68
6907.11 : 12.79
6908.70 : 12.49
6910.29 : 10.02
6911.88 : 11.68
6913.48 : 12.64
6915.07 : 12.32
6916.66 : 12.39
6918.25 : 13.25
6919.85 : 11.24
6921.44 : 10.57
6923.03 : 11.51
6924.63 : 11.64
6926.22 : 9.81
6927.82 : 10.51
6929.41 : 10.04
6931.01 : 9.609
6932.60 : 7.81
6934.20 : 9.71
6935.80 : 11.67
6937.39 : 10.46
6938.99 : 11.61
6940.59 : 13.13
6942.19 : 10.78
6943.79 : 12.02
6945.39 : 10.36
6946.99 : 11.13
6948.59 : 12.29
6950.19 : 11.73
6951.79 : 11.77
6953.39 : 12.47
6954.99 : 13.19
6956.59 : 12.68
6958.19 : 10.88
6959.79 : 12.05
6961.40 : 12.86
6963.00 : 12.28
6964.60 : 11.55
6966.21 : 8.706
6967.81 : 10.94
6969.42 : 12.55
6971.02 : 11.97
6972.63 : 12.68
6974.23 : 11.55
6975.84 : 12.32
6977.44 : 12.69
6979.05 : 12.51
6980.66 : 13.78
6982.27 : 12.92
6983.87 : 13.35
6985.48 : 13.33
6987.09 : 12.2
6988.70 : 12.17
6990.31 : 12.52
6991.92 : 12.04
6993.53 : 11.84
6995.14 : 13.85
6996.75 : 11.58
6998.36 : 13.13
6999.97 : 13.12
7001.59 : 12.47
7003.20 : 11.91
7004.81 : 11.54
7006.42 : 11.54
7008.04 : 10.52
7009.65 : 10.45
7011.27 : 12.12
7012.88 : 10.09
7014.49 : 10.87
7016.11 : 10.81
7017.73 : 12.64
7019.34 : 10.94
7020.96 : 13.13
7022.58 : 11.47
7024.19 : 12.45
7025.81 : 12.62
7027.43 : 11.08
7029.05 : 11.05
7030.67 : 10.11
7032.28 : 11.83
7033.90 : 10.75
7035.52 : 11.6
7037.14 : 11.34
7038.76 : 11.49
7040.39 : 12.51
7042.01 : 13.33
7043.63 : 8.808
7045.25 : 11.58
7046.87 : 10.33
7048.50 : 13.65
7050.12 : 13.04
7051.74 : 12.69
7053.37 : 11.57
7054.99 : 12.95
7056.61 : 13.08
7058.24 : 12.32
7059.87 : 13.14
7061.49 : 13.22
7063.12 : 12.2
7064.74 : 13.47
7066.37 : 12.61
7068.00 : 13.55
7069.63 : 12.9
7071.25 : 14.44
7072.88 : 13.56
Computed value 2.9 angstrom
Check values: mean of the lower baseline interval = 12.2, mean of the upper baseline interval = 11.6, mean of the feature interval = 11.2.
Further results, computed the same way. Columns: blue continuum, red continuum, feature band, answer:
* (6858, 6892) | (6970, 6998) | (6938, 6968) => 1.5 angstrom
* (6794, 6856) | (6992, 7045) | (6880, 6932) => -3.7 angstrom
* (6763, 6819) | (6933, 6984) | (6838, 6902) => -4.6 angstrom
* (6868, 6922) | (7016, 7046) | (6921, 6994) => 1.2 angstrom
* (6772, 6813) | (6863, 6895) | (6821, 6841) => 1.3 angstrom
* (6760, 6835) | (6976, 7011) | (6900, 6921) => -1.5 angstrom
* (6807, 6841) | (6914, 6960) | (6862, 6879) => -1.5 angstrom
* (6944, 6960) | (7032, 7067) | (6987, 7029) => 0.6 angstrom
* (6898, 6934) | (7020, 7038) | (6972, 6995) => -2.1 angstrom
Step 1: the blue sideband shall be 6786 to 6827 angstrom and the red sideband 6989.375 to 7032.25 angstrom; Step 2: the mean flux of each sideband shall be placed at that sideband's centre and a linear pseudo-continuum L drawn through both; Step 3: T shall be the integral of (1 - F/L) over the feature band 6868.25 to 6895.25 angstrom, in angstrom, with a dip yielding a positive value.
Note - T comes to -2.5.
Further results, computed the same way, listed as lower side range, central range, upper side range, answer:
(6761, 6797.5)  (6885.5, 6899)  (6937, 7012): -1.5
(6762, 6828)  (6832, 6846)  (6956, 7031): -0.8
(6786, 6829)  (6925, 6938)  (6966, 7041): 1.5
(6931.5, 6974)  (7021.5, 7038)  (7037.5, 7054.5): 0.5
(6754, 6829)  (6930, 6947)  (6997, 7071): 0.9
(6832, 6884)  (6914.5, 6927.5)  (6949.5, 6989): 0.4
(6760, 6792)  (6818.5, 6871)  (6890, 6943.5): -0.7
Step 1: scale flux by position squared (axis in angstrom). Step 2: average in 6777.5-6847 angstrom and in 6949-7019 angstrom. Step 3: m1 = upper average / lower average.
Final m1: 1.21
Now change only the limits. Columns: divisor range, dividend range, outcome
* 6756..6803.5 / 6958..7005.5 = 1.25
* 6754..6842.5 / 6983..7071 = 1.24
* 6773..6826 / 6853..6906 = 1.20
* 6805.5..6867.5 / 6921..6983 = 1.09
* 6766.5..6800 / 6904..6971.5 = 1.17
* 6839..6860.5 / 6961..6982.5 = 1.08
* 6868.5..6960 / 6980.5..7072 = 1.07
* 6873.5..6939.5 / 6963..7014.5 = 1.06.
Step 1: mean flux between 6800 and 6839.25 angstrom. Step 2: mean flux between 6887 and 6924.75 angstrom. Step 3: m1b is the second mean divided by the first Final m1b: 1.2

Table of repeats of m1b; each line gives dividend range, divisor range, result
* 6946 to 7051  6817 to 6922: 1.03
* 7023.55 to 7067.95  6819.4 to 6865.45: 1.09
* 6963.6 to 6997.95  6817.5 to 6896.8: 1.07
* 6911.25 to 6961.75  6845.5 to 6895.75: 0.96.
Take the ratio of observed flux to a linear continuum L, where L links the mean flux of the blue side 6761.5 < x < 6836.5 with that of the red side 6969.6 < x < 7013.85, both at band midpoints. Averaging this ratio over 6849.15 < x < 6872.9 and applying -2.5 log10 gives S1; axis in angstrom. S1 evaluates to -0.09 mag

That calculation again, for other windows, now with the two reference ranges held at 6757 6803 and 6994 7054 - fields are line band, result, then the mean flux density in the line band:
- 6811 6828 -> 0.08 mag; 9.91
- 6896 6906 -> -0.15 mag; 12.7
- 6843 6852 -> -0.11 mag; 11.9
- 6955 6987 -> -0.07 mag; 12.2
